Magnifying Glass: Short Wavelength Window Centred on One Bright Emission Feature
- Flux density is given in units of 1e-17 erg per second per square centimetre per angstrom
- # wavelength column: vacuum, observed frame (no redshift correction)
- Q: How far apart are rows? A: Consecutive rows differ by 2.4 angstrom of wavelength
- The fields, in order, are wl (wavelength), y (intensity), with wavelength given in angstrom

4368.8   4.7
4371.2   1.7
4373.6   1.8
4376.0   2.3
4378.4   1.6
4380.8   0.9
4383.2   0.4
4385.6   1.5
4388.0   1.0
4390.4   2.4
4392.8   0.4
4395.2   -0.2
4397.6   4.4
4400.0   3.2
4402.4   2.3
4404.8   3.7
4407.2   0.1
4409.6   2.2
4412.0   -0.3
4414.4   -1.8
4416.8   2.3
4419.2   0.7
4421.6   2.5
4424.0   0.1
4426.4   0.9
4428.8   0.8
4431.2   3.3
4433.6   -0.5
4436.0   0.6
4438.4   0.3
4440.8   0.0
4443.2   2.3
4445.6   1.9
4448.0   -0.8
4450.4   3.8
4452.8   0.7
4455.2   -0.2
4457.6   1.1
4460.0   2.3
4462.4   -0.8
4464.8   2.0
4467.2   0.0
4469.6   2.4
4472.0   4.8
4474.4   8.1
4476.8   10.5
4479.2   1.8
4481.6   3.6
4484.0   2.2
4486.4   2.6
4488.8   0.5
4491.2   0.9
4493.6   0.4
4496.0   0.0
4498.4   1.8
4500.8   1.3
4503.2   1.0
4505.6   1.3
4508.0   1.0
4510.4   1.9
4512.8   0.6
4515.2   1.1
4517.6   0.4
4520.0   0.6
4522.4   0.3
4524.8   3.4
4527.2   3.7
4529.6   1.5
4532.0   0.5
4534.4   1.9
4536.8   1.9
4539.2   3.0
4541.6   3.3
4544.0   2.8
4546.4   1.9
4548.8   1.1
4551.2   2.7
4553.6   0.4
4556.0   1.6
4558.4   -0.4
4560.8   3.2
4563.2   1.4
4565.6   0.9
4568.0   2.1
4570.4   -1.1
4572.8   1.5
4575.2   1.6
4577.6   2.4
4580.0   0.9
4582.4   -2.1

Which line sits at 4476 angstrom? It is [O II] 3727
